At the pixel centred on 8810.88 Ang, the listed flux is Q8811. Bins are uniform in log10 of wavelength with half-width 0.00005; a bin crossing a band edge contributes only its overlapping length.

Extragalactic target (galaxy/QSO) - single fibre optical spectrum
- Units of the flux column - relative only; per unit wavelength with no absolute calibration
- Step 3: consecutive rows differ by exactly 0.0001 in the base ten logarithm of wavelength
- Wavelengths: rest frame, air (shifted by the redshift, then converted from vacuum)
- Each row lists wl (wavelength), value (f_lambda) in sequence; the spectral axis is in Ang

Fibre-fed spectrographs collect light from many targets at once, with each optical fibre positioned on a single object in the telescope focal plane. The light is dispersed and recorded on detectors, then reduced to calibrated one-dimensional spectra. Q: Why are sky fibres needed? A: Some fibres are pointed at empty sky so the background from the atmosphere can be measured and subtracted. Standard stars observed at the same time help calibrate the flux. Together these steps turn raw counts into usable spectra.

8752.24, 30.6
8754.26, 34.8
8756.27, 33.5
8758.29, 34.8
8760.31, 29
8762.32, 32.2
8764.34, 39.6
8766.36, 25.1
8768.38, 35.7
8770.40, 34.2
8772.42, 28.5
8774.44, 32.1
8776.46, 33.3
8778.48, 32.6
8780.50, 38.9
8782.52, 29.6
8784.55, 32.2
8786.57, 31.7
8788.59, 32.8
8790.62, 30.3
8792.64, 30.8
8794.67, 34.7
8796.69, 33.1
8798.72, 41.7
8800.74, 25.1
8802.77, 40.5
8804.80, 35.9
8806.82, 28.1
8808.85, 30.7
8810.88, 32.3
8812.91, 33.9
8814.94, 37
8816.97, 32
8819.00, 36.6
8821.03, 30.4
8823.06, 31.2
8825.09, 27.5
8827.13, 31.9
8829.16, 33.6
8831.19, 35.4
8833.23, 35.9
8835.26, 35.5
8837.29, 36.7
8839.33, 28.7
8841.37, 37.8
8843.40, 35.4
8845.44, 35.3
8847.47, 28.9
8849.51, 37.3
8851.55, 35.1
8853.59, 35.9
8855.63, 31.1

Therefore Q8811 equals 32.3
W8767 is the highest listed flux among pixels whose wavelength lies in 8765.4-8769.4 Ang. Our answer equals 35.7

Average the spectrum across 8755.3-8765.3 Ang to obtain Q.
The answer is 33.8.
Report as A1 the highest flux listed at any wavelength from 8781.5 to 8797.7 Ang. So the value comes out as 34.7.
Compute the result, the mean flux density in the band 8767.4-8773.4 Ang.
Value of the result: 32.8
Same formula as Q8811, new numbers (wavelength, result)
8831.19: 35.4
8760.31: 29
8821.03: 30.4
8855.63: 31.1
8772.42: 28.5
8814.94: 37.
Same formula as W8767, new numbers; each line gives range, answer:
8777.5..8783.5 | 38.9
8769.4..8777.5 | 34.2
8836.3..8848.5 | 37.8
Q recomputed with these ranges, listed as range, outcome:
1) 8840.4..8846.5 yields 36.2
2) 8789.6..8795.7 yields 31.9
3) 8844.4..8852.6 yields 34.1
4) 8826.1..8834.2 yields 34.2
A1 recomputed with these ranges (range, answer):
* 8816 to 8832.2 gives 36.6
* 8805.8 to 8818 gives 37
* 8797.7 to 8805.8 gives 41.7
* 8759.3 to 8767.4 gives 39.6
